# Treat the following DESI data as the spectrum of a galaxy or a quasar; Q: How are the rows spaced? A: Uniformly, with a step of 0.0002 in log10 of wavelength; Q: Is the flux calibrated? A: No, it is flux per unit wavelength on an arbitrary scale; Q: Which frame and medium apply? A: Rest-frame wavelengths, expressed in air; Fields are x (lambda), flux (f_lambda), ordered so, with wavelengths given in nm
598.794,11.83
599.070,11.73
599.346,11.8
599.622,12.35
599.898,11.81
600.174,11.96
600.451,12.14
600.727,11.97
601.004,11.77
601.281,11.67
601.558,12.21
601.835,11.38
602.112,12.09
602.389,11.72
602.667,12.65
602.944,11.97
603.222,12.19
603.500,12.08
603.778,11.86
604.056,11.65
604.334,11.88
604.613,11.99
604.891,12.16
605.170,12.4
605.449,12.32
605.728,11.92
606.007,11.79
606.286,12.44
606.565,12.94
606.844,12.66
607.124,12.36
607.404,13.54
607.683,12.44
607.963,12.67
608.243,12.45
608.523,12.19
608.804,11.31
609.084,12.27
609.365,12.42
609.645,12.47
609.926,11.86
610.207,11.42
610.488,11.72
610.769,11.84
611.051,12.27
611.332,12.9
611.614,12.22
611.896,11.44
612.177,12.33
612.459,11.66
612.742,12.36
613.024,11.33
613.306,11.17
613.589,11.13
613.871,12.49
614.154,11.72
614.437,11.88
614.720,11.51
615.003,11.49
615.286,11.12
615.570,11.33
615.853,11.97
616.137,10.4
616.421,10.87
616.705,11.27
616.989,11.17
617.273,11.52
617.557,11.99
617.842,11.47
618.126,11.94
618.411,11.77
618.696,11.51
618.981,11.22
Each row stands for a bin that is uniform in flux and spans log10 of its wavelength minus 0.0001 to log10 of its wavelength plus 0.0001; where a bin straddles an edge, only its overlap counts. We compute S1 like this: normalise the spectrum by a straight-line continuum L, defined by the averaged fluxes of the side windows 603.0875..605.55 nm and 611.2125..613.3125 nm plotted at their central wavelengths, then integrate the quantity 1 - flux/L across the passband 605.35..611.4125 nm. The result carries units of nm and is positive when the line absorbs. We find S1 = -0.14 nm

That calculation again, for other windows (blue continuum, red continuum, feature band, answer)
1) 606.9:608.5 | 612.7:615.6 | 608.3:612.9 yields 0.05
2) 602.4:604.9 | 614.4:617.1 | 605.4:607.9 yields -0.14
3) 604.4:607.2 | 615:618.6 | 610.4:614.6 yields -0.05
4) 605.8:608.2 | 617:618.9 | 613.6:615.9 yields 0.05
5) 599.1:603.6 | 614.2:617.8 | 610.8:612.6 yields -0.09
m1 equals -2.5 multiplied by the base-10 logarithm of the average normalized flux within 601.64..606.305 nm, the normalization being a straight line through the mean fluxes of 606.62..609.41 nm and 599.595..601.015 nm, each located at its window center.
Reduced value 0.017 mag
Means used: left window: 12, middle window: 12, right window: 12.4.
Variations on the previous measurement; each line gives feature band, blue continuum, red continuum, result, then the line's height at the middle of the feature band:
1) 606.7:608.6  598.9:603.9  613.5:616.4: -0.079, 11.7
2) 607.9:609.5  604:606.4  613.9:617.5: -0.031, 11.8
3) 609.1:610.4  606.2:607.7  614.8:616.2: 0.022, 12.3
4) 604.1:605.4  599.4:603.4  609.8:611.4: -0.009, 12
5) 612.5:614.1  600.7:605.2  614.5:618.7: -0.012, 11.6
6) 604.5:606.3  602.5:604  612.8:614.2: -0.011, 12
